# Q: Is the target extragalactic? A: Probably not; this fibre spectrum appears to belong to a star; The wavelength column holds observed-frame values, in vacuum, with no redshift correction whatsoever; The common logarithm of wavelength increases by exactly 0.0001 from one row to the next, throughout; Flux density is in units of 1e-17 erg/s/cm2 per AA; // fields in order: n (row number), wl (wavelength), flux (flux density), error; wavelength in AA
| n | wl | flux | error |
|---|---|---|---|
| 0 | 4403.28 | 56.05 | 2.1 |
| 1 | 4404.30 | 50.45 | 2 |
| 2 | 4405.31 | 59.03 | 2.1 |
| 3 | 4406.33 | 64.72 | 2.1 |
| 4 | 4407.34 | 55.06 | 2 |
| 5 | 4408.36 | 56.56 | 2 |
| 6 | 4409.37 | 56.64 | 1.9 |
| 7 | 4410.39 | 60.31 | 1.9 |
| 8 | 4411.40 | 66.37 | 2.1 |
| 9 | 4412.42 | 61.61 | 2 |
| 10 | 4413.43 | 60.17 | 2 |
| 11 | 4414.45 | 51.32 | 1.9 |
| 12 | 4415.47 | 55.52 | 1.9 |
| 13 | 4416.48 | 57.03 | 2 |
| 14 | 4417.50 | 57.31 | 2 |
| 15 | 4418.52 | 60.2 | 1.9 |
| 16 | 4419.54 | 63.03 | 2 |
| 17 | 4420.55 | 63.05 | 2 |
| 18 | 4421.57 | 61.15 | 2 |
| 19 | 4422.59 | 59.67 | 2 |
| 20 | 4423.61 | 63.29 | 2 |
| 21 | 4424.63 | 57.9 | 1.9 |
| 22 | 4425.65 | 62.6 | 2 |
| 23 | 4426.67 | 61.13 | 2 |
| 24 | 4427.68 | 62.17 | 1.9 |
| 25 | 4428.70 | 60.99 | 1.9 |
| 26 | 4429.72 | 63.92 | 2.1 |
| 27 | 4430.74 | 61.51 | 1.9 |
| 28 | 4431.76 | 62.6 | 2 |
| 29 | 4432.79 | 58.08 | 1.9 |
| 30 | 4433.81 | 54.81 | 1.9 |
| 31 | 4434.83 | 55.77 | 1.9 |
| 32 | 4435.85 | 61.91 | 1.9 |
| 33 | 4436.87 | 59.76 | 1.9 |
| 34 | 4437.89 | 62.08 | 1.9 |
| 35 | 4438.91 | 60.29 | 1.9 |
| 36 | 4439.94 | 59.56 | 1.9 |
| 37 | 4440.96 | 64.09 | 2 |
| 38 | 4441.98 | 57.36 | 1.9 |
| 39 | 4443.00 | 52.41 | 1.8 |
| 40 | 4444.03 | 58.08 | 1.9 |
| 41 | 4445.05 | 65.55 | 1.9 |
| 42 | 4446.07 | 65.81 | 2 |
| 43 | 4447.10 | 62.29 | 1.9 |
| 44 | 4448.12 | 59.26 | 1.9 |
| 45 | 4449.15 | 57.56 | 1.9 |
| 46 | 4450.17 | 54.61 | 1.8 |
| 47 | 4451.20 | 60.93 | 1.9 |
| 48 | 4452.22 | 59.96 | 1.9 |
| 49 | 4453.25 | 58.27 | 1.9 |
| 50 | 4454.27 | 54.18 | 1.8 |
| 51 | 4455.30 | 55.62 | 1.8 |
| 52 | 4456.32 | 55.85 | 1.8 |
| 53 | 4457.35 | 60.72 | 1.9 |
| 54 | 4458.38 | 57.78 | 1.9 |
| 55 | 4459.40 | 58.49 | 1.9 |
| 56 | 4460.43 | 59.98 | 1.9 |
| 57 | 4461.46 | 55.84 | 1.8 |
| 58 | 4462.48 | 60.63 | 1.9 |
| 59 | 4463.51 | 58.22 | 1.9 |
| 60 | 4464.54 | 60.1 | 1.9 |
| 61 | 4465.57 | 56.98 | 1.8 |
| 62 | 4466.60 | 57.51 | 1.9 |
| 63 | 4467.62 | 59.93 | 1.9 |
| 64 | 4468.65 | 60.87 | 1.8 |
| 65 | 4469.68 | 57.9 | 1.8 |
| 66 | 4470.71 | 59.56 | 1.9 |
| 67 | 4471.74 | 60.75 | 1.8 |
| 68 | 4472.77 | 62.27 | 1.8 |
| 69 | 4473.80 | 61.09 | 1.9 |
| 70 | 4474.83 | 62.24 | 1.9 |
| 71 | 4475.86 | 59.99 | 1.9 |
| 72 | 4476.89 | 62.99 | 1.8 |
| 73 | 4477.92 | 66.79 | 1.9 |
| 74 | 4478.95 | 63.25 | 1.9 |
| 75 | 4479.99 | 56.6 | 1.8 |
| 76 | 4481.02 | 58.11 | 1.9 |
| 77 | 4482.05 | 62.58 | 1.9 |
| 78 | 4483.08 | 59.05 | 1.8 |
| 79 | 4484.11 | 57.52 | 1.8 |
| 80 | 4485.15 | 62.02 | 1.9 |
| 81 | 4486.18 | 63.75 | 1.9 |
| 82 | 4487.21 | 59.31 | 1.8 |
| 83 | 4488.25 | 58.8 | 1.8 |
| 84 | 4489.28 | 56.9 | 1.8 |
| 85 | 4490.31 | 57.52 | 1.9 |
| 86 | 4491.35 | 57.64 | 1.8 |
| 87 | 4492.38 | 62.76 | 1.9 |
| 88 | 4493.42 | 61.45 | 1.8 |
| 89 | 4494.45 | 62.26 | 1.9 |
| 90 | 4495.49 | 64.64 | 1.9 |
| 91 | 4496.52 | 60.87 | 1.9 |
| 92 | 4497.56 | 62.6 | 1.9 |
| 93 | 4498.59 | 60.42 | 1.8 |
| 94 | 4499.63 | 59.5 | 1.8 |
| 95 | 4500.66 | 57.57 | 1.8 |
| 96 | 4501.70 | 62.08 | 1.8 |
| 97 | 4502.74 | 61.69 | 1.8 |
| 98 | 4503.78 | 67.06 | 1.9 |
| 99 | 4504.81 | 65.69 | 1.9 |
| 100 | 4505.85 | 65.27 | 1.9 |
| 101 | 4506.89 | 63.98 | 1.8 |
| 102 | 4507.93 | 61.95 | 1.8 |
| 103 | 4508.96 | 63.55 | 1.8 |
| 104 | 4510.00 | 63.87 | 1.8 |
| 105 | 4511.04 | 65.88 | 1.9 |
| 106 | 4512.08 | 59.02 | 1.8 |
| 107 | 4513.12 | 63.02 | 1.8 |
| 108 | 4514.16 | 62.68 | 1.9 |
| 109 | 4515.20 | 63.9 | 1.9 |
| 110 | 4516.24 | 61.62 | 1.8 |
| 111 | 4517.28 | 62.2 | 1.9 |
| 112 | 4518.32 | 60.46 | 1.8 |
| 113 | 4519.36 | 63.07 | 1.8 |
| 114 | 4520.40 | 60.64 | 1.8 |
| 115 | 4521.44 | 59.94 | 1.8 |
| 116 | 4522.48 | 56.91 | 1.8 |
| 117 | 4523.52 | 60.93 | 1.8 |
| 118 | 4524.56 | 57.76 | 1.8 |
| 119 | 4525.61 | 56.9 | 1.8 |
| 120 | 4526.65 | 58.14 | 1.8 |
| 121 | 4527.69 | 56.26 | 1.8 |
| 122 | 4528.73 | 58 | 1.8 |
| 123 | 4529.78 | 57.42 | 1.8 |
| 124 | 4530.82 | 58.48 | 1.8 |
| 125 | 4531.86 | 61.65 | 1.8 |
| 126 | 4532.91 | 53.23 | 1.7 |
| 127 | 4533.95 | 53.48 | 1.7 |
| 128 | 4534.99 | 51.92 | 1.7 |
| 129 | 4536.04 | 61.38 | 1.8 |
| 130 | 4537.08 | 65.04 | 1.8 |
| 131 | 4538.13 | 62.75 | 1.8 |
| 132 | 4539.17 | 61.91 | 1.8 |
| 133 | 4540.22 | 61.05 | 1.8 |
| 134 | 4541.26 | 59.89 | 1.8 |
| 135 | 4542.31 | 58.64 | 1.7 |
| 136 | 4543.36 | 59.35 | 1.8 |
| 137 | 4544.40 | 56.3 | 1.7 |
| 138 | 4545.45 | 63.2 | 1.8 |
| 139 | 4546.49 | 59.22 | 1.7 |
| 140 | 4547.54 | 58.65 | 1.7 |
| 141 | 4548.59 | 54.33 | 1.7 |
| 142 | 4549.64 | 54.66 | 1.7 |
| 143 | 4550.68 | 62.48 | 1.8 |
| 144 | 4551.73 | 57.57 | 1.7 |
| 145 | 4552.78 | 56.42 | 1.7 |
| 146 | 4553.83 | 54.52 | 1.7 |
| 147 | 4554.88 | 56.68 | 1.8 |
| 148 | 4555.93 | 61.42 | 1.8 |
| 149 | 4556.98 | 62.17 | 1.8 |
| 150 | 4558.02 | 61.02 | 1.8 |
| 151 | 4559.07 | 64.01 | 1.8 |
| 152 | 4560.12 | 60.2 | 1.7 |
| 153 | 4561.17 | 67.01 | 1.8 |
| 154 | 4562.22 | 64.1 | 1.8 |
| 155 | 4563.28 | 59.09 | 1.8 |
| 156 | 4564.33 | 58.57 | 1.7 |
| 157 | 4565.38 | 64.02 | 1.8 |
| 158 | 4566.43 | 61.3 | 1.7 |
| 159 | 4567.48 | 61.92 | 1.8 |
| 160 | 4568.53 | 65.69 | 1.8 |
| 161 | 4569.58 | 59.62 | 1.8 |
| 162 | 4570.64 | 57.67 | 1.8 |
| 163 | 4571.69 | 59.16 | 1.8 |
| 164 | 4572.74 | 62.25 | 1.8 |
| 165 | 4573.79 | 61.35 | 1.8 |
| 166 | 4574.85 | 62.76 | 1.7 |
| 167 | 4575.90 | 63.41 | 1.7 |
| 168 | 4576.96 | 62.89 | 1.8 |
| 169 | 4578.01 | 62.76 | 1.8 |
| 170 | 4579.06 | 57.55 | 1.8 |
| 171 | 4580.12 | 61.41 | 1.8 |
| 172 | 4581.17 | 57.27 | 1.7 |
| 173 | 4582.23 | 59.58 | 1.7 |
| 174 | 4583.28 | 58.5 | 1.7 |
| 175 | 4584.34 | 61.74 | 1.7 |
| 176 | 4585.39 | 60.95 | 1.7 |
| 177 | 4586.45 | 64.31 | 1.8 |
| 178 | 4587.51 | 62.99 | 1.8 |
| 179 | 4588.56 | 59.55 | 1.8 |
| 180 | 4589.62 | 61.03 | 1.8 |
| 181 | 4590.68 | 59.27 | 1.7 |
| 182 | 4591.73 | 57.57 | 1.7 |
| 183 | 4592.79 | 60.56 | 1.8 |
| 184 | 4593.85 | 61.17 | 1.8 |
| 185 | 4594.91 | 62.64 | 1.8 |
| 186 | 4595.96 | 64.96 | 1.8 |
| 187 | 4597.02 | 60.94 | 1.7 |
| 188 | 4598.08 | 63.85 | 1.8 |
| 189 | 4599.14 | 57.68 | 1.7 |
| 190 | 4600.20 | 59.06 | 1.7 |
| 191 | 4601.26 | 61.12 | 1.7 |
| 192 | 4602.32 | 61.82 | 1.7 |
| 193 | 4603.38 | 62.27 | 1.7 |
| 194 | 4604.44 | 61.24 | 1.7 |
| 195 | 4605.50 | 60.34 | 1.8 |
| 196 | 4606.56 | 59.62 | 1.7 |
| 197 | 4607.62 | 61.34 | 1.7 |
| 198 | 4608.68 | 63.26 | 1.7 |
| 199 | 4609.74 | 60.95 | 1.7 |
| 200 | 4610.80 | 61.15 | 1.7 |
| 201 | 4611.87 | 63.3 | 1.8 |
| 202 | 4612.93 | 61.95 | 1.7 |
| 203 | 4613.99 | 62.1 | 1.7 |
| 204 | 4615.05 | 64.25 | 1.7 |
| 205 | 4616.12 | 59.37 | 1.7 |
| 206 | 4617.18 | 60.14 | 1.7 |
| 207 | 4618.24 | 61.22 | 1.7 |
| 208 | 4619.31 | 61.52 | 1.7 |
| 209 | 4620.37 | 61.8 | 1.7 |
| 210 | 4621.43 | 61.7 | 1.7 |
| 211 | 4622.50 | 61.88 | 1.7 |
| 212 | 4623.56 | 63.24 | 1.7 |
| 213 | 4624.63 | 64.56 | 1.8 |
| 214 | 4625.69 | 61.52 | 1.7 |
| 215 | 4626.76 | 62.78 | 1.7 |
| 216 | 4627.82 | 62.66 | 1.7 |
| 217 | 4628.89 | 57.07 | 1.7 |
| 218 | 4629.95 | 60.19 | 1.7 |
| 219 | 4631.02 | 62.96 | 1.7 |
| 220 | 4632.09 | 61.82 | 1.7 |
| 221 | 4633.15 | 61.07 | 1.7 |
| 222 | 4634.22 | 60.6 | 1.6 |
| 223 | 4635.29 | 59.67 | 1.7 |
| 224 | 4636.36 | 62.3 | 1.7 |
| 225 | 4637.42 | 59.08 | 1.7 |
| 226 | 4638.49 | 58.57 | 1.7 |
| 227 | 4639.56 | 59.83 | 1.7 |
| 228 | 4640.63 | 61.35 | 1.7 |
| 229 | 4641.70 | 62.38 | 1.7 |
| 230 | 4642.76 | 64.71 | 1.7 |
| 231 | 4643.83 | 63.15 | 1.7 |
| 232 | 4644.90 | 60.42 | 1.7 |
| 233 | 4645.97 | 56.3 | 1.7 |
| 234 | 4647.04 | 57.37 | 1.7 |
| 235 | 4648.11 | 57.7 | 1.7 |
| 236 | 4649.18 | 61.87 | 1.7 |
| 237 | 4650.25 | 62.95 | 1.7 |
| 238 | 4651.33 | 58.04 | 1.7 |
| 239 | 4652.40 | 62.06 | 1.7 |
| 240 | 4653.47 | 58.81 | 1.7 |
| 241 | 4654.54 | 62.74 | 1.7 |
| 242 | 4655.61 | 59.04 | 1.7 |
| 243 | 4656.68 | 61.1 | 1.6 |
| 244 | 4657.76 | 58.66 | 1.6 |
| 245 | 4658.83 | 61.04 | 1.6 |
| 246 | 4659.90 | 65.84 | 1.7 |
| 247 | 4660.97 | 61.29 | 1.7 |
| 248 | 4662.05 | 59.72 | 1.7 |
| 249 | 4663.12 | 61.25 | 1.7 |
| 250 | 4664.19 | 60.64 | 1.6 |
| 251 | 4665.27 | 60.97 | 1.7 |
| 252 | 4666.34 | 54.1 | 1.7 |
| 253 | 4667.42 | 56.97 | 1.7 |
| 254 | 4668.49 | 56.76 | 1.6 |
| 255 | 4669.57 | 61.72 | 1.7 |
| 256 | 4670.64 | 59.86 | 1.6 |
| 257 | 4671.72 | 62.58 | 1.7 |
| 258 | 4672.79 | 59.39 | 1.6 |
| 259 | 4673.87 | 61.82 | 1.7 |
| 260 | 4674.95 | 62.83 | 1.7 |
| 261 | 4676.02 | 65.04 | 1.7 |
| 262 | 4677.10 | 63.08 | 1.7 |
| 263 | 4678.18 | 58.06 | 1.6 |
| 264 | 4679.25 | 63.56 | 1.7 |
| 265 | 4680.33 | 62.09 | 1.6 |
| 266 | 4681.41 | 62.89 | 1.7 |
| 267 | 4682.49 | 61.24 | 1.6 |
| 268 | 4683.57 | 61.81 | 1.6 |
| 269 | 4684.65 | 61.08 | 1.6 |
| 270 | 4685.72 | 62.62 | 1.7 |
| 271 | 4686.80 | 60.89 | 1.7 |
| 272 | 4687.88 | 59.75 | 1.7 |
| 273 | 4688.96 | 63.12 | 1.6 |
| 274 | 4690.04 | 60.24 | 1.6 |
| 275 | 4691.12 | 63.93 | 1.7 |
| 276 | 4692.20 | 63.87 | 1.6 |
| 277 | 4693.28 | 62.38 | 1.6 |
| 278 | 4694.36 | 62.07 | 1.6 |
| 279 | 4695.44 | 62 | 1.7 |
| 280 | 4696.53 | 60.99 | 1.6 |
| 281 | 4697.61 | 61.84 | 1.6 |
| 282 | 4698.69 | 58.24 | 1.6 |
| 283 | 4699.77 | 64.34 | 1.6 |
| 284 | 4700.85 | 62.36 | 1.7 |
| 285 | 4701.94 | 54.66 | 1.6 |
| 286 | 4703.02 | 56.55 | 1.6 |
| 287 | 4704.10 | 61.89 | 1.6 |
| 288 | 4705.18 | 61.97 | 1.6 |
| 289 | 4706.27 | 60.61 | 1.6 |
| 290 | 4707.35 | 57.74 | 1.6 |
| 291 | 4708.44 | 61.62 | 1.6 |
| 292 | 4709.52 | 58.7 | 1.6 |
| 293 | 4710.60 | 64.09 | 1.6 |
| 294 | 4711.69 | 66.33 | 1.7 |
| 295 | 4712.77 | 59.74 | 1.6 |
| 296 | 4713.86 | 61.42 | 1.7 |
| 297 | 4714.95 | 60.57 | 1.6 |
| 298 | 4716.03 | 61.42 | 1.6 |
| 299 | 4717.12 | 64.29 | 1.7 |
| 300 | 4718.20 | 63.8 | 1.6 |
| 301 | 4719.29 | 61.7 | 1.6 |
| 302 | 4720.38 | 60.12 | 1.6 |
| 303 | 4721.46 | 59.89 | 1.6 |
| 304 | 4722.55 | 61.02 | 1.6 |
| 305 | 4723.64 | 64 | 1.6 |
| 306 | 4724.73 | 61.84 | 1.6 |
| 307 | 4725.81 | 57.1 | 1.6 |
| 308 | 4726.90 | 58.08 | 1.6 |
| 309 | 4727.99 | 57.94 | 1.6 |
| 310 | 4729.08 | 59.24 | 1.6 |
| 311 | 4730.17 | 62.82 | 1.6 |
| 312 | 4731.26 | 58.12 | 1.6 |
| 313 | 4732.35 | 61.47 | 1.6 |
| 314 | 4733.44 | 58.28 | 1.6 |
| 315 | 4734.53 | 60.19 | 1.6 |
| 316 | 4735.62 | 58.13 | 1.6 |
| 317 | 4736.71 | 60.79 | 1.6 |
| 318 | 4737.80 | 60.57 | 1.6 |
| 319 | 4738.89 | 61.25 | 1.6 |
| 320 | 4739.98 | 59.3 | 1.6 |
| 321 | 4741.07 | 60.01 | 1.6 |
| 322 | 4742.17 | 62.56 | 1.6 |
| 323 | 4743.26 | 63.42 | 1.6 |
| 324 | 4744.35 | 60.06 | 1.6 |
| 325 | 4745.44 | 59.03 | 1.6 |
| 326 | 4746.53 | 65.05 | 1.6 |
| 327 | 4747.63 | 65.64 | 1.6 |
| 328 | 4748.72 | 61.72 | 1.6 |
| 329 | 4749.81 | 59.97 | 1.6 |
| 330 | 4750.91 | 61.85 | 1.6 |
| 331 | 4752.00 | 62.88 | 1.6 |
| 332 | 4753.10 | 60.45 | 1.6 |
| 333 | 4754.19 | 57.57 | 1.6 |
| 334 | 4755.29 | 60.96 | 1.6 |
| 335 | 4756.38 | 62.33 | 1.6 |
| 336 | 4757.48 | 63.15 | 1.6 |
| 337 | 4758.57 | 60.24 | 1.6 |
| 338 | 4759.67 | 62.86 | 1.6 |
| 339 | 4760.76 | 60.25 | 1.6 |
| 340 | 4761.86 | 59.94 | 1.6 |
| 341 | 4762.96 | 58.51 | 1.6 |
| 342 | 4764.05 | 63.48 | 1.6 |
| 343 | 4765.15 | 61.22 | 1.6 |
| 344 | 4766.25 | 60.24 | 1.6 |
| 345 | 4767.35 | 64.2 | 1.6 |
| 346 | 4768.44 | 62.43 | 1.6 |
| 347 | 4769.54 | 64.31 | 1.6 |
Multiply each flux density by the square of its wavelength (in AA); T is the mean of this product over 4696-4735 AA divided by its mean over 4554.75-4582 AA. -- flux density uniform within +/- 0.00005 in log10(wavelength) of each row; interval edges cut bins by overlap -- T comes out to 1.05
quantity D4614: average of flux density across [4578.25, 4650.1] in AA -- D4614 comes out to 61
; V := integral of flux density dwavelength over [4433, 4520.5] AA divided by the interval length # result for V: 60.5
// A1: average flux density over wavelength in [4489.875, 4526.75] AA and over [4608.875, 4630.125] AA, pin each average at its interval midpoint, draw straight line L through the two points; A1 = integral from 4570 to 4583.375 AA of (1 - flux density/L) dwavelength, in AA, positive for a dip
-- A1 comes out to 0.2 AA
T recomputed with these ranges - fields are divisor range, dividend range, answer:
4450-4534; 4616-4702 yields 1.09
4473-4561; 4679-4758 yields 1.11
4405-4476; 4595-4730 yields 1.13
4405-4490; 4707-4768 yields 1.16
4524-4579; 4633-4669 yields 1.05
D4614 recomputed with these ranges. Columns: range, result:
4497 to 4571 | 60.4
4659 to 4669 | 59.8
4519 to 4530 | 58.7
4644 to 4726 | 61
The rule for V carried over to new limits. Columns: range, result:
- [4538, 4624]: 60.8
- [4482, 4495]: 60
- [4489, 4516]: 62.1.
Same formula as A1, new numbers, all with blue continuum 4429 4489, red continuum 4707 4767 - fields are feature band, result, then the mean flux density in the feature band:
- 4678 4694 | -0.30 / 61.9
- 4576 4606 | -0.30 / 60.9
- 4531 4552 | 0.44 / 58.9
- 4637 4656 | 0.07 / 60.4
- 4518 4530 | 0.23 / 58.9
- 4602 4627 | -0.56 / 61.8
